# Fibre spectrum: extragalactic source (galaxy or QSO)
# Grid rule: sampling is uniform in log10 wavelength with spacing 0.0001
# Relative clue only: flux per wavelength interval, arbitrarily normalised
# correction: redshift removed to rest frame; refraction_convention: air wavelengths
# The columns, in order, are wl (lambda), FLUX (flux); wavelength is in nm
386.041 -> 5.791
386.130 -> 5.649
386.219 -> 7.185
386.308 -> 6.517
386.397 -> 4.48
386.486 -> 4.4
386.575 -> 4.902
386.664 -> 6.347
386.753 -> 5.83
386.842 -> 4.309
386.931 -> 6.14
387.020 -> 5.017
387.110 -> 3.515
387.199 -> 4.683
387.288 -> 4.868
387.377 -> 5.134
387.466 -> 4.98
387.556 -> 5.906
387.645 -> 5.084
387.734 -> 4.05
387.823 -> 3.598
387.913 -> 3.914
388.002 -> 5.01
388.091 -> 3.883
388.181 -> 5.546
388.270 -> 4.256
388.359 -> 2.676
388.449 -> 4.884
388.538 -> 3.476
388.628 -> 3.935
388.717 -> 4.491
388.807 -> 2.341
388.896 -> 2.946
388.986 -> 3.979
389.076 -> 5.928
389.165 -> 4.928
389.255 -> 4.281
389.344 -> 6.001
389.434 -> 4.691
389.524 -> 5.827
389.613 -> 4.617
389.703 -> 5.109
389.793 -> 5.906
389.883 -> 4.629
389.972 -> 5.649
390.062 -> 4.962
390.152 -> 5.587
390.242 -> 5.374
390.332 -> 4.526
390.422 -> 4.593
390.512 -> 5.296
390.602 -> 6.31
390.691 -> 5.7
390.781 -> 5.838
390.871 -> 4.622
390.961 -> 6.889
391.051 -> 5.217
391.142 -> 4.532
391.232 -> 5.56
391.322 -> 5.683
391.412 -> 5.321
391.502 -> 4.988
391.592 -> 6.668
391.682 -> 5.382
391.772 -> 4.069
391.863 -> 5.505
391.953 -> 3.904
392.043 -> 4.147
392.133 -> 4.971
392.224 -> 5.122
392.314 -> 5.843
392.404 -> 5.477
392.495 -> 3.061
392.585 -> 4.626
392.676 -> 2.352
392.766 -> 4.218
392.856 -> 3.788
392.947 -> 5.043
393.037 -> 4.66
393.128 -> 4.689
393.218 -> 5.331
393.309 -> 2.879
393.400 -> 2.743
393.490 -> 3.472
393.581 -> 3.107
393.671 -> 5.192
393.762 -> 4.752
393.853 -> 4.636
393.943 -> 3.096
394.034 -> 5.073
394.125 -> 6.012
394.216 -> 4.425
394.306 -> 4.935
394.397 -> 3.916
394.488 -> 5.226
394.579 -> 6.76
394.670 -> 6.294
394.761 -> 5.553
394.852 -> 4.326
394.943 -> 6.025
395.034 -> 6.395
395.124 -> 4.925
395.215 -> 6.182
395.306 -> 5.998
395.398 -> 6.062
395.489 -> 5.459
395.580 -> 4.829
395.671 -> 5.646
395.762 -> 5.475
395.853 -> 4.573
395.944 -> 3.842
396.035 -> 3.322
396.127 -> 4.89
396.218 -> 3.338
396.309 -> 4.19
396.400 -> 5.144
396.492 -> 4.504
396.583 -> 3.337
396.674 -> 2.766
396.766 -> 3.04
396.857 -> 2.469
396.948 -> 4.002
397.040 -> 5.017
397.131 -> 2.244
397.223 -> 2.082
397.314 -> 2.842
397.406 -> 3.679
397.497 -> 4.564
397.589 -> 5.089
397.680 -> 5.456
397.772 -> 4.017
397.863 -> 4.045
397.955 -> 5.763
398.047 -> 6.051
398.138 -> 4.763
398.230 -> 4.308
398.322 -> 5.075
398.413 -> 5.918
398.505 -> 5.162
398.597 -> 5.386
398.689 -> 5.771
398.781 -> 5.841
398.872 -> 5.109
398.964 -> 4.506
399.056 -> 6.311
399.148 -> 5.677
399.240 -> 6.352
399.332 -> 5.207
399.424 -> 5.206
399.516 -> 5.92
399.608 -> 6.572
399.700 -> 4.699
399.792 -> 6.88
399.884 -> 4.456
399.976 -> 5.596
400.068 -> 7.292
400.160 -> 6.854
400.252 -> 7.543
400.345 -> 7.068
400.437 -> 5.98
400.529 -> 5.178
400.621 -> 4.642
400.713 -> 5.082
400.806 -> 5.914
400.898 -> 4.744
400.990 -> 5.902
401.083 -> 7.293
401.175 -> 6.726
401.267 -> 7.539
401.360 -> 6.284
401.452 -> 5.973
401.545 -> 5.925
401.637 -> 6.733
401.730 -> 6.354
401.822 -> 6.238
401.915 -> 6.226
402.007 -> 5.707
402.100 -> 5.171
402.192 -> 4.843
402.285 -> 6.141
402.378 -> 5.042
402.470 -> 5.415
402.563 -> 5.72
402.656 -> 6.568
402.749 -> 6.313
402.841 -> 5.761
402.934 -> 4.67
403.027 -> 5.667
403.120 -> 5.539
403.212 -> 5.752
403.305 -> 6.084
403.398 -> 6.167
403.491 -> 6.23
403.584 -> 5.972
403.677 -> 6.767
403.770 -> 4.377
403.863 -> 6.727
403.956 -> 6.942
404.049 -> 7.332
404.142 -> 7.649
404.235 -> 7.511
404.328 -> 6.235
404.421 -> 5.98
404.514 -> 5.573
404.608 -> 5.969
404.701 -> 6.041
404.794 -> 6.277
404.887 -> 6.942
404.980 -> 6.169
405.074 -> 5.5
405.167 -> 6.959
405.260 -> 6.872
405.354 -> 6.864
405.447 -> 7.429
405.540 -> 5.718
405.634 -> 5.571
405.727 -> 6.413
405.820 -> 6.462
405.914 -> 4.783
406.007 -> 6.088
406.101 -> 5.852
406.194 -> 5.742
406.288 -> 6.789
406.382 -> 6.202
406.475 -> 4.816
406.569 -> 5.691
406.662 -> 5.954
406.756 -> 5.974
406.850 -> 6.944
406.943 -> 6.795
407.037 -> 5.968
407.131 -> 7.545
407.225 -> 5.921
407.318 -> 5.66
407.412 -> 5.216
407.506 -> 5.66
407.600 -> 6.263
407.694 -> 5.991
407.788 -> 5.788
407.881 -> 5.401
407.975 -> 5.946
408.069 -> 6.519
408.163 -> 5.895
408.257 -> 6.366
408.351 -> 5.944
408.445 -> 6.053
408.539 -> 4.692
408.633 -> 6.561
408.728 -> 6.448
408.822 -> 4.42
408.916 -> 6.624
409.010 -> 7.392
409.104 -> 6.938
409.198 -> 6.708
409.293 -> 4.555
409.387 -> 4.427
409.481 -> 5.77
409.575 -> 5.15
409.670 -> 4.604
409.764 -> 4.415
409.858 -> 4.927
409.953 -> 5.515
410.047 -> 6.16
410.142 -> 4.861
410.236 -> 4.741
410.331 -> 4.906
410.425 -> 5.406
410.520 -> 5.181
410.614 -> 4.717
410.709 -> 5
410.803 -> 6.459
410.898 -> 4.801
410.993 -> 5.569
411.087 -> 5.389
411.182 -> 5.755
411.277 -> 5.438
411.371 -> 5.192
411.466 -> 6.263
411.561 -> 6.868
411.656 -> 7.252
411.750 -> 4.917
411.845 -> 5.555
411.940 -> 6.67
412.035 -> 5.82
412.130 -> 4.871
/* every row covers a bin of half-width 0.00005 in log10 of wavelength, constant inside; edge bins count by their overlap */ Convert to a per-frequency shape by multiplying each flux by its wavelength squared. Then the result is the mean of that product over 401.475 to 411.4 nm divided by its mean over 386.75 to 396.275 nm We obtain 1.32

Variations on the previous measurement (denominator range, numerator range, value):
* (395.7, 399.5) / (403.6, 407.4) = 1.43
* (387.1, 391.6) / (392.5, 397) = 0.96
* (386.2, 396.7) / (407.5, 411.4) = 1.27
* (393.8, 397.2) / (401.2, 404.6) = 1.35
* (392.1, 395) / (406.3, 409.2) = 1.41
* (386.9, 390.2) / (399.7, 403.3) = 1.37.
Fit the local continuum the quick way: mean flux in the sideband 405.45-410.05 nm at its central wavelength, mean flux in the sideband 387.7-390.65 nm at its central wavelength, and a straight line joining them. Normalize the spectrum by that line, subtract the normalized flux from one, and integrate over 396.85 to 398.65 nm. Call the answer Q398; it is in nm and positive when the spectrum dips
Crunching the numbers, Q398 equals 0.27 nm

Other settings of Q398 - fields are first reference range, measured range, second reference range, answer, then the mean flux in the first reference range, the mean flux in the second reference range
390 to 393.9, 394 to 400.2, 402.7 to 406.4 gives 0.46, 4.81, 6.2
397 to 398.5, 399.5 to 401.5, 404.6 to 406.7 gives -0.42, 4.45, 6.14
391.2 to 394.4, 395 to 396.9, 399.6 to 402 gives 0.21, 4.58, 6.13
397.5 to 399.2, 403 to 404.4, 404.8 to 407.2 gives -0.09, 5.22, 6.24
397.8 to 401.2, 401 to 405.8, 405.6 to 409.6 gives -0.31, 5.68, 5.96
